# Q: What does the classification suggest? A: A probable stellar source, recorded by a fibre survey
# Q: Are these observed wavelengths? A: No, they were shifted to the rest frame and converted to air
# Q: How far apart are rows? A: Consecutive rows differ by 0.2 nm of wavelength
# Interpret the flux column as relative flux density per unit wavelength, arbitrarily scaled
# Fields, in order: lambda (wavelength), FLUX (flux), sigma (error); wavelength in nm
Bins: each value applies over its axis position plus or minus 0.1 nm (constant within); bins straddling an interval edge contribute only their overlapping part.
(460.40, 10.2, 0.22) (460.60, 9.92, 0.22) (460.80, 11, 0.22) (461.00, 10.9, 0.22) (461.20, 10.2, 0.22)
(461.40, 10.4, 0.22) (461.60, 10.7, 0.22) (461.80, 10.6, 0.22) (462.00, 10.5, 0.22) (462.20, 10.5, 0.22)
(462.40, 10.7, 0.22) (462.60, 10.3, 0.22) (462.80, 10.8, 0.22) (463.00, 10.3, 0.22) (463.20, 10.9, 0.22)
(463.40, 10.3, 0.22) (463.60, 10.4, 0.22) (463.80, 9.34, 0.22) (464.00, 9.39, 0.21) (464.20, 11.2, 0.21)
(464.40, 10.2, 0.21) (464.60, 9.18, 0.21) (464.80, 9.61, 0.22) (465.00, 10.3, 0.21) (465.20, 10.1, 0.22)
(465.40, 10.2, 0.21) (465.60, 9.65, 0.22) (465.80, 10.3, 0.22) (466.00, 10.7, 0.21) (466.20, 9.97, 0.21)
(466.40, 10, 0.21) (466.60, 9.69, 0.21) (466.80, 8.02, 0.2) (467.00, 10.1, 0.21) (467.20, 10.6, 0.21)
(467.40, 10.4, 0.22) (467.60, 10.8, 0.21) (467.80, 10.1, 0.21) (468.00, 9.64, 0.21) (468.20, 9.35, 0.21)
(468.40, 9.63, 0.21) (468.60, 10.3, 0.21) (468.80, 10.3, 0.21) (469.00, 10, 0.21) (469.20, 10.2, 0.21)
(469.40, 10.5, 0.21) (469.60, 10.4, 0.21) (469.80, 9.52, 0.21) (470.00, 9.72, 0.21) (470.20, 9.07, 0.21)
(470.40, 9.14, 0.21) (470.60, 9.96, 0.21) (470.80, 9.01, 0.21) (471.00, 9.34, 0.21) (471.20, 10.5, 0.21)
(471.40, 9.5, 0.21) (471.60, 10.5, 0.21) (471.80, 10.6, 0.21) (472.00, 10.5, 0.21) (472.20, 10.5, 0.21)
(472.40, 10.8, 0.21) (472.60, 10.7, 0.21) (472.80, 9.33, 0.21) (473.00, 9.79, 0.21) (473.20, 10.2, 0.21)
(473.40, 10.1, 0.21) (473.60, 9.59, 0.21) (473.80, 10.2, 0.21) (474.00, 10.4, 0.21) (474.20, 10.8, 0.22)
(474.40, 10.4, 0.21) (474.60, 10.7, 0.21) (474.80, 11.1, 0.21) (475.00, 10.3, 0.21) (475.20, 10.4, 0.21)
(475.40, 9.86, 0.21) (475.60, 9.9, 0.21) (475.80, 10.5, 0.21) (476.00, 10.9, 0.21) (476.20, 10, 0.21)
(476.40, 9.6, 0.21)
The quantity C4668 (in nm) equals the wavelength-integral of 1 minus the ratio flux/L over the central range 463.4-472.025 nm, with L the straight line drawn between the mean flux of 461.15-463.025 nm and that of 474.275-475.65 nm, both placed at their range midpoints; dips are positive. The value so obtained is 0.43 nm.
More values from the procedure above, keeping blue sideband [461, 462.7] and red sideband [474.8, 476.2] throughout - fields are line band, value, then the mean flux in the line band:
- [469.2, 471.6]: 0.15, 9.75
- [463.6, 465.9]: 0.11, 9.97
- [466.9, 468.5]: 0.06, 10.1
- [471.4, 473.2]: 0.02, 10.3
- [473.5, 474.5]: 0.01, 10.3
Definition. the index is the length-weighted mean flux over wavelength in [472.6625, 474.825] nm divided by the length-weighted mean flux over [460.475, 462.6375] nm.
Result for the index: 0.97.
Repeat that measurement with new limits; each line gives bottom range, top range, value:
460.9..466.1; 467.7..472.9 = 0.97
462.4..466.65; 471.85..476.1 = 1.02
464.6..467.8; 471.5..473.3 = 1.03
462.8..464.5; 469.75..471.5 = 0.93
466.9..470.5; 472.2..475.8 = 1.03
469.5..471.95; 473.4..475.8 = 1.06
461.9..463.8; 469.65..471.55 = 0.92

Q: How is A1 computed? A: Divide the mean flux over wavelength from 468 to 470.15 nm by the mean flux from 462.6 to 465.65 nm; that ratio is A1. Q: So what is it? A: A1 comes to 1.0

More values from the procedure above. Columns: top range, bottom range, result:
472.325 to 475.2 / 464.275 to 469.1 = 1.03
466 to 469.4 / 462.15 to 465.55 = 0.98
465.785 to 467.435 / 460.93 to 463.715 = 0.94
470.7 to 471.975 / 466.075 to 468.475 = 1.01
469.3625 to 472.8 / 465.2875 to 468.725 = 1.00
